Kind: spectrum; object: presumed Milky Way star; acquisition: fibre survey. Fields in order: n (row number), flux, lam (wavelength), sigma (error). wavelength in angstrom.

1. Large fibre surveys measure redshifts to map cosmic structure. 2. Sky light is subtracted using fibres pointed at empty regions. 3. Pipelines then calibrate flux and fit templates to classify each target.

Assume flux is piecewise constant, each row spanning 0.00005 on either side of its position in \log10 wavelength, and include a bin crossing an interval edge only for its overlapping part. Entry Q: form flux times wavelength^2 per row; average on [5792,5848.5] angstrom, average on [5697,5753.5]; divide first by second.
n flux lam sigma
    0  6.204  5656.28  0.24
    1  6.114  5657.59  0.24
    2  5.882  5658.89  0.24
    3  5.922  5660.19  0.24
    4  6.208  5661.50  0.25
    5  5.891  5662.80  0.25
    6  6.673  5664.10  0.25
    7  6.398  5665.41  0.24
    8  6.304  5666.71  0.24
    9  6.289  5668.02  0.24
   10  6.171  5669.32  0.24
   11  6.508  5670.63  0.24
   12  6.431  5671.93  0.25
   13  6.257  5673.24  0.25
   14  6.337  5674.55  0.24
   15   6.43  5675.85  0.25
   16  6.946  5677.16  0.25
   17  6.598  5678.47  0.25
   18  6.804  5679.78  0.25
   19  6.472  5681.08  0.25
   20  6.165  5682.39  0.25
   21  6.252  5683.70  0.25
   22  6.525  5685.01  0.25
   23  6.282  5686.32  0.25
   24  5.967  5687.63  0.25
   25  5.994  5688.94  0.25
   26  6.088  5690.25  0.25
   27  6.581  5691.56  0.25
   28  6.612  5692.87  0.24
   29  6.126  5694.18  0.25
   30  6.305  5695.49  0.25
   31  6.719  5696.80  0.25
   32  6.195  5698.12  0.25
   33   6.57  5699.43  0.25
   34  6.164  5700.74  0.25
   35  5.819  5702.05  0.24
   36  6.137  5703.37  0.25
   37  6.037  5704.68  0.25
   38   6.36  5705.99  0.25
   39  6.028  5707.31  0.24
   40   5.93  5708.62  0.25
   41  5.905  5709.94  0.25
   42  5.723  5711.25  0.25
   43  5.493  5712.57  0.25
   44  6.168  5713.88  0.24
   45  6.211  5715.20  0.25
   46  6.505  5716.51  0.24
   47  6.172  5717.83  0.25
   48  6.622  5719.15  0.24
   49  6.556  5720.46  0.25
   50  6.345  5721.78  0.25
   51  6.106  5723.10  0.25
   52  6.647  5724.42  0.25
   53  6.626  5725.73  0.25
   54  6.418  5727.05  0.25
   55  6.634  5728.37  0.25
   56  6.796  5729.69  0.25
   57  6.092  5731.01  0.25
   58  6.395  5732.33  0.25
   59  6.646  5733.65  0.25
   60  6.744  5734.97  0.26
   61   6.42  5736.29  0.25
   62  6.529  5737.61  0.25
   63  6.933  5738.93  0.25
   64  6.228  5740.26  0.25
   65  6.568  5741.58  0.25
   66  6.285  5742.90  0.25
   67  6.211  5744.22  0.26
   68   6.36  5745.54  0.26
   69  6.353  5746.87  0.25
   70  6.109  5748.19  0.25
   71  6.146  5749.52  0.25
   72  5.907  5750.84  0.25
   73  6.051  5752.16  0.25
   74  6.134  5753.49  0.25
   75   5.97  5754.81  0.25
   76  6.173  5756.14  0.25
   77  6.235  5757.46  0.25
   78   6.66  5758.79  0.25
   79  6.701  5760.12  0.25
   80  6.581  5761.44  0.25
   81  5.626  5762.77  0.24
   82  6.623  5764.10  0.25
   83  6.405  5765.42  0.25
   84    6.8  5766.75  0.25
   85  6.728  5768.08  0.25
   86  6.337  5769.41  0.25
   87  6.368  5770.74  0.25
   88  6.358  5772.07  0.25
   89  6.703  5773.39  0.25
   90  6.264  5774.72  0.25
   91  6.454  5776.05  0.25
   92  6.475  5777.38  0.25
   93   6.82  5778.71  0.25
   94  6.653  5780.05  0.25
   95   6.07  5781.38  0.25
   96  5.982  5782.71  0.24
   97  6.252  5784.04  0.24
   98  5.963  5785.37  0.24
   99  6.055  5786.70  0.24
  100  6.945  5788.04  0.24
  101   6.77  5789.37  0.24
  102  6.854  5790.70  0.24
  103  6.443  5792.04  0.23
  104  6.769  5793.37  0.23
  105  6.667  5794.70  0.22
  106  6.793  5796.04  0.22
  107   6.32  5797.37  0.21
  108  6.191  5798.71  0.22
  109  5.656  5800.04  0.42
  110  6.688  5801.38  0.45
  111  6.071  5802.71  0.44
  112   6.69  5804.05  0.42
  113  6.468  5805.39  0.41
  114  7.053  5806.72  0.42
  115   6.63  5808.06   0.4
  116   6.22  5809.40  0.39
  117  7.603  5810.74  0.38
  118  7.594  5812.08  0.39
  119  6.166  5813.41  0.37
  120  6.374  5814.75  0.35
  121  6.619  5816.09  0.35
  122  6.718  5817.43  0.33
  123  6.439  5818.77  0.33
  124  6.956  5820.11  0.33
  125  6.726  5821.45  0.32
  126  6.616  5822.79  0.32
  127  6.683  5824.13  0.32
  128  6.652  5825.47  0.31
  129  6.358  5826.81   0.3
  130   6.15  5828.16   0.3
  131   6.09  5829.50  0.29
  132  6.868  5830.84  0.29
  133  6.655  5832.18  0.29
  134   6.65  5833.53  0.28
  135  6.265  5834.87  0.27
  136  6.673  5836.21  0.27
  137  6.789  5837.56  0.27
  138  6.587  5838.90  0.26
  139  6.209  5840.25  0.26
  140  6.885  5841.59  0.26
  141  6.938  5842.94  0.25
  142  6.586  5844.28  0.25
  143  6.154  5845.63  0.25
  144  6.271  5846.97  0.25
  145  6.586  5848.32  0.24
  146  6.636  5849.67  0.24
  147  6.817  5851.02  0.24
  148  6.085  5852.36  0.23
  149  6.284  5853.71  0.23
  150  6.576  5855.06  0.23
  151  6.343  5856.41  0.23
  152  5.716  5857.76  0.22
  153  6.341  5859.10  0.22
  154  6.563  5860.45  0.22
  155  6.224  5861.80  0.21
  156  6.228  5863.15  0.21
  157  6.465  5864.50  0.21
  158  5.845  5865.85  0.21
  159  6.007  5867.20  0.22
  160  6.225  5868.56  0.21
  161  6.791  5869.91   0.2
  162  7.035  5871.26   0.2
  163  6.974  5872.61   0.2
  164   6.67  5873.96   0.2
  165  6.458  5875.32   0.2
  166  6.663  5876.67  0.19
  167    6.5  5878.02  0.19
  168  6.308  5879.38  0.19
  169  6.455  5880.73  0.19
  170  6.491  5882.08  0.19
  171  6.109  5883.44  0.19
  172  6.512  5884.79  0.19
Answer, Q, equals 1.1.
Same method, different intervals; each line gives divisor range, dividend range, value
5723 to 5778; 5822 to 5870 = 1.04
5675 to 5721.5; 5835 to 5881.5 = 1.09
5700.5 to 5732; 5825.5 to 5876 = 1.09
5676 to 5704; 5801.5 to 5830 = 1.09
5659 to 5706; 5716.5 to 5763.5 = 1.03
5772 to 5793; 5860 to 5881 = 1.03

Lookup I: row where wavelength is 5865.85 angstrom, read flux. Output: 5.845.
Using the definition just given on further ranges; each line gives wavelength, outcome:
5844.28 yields 6.586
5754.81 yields 5.97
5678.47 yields 6.598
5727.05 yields 6.418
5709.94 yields 5.905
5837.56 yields 6.789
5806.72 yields 7.053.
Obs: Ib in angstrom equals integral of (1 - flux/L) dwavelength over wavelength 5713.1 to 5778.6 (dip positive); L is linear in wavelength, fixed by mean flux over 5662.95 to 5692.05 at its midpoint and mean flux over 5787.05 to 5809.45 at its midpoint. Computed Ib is 0.7 angstrom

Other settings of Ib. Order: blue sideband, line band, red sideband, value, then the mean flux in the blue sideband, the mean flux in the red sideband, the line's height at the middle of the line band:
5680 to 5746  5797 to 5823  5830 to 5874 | -0.66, 6.32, 6.48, 6.43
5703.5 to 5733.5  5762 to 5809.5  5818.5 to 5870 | -0.63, 6.27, 6.46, 6.37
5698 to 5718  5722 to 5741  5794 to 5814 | -0.93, 6.09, 6.59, 6.21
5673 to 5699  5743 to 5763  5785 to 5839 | 0.79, 6.39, 6.58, 6.49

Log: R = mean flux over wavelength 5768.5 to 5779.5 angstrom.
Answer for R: 6.48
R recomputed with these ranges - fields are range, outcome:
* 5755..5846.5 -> 6.52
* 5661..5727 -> 6.29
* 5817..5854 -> 6.55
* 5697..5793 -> 6.34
